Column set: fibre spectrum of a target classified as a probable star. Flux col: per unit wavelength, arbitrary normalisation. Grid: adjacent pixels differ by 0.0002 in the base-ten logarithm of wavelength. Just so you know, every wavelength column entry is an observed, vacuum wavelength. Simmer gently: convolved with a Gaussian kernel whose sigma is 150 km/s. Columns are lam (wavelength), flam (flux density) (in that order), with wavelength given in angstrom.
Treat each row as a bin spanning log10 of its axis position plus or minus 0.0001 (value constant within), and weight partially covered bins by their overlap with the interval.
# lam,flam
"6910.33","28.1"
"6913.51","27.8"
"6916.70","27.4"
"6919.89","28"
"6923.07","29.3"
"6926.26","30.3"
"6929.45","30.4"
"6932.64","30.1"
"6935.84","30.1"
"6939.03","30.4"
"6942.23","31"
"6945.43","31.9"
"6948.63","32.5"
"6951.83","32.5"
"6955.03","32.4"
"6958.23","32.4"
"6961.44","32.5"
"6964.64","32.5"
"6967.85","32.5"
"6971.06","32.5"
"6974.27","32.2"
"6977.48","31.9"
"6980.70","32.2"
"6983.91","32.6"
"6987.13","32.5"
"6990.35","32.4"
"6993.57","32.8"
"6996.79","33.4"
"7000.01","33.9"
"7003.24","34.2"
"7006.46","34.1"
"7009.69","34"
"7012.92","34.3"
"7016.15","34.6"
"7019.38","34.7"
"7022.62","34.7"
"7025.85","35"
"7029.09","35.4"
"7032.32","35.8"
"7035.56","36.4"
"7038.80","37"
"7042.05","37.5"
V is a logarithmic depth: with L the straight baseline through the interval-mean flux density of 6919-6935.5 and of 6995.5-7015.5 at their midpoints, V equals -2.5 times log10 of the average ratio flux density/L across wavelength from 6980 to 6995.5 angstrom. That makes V 0.02 mag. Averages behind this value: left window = 29.7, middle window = 32.5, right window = 34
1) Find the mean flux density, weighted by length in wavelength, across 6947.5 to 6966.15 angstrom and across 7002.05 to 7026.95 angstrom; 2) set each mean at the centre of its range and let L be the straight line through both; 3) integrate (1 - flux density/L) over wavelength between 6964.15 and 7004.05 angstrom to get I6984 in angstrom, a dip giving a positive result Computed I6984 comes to 0.83 angstrom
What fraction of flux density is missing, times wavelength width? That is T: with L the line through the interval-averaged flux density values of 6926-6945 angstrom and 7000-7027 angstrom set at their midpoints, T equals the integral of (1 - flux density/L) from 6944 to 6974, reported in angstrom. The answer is -0.7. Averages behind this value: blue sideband 30.5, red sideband 34.4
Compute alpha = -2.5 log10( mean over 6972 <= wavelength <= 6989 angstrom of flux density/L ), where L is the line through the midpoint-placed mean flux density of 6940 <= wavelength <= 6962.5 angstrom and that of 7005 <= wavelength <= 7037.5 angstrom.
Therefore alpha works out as 0.033 mag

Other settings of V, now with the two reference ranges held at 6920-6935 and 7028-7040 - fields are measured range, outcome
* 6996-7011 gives 0.013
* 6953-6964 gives -0.027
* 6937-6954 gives -0.026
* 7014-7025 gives 0.020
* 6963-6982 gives 0.007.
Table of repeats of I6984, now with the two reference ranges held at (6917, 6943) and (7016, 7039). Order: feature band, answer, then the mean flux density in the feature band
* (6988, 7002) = 0.18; 33.1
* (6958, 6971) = -0.29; 32.5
